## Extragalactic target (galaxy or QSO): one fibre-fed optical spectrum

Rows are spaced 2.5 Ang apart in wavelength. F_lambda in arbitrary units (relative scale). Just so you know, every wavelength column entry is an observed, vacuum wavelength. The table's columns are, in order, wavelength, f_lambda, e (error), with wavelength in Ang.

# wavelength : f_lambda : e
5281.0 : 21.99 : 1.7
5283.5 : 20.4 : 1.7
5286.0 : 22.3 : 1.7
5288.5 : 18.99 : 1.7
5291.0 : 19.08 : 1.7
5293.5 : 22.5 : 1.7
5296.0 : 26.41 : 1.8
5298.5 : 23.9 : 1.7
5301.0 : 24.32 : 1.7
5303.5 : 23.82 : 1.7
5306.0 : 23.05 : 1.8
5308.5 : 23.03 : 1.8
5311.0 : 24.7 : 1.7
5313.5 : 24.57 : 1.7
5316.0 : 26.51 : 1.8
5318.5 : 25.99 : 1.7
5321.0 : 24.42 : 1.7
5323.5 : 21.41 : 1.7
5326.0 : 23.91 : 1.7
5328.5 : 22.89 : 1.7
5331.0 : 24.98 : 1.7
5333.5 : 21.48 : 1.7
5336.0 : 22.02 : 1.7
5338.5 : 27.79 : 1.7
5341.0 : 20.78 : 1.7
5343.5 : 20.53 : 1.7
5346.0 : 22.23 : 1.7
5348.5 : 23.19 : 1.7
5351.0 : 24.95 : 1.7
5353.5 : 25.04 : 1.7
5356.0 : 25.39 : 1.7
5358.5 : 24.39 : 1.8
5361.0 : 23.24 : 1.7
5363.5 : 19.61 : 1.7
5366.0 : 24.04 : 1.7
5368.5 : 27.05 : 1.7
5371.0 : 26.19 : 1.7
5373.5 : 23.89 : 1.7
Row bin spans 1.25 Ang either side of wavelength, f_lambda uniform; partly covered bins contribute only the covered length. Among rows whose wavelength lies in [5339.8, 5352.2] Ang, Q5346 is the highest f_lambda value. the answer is 24.95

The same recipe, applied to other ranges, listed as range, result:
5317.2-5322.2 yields 25.99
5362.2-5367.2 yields 24.04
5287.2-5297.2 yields 26.41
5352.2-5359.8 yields 25.39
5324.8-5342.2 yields 27.79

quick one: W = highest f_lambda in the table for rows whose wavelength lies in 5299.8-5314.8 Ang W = 24.7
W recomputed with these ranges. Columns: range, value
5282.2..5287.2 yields 22.3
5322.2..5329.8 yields 23.91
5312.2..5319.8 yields 26.51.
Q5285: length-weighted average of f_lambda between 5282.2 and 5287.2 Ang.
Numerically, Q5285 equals 21.3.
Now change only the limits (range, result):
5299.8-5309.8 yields 23.6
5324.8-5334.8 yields 23.3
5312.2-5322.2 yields 25.4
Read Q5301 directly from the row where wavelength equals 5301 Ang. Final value 24.32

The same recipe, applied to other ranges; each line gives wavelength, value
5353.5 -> 25.04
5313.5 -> 24.57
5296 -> 26.41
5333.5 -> 21.48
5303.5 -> 23.82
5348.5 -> 23.19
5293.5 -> 22.5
